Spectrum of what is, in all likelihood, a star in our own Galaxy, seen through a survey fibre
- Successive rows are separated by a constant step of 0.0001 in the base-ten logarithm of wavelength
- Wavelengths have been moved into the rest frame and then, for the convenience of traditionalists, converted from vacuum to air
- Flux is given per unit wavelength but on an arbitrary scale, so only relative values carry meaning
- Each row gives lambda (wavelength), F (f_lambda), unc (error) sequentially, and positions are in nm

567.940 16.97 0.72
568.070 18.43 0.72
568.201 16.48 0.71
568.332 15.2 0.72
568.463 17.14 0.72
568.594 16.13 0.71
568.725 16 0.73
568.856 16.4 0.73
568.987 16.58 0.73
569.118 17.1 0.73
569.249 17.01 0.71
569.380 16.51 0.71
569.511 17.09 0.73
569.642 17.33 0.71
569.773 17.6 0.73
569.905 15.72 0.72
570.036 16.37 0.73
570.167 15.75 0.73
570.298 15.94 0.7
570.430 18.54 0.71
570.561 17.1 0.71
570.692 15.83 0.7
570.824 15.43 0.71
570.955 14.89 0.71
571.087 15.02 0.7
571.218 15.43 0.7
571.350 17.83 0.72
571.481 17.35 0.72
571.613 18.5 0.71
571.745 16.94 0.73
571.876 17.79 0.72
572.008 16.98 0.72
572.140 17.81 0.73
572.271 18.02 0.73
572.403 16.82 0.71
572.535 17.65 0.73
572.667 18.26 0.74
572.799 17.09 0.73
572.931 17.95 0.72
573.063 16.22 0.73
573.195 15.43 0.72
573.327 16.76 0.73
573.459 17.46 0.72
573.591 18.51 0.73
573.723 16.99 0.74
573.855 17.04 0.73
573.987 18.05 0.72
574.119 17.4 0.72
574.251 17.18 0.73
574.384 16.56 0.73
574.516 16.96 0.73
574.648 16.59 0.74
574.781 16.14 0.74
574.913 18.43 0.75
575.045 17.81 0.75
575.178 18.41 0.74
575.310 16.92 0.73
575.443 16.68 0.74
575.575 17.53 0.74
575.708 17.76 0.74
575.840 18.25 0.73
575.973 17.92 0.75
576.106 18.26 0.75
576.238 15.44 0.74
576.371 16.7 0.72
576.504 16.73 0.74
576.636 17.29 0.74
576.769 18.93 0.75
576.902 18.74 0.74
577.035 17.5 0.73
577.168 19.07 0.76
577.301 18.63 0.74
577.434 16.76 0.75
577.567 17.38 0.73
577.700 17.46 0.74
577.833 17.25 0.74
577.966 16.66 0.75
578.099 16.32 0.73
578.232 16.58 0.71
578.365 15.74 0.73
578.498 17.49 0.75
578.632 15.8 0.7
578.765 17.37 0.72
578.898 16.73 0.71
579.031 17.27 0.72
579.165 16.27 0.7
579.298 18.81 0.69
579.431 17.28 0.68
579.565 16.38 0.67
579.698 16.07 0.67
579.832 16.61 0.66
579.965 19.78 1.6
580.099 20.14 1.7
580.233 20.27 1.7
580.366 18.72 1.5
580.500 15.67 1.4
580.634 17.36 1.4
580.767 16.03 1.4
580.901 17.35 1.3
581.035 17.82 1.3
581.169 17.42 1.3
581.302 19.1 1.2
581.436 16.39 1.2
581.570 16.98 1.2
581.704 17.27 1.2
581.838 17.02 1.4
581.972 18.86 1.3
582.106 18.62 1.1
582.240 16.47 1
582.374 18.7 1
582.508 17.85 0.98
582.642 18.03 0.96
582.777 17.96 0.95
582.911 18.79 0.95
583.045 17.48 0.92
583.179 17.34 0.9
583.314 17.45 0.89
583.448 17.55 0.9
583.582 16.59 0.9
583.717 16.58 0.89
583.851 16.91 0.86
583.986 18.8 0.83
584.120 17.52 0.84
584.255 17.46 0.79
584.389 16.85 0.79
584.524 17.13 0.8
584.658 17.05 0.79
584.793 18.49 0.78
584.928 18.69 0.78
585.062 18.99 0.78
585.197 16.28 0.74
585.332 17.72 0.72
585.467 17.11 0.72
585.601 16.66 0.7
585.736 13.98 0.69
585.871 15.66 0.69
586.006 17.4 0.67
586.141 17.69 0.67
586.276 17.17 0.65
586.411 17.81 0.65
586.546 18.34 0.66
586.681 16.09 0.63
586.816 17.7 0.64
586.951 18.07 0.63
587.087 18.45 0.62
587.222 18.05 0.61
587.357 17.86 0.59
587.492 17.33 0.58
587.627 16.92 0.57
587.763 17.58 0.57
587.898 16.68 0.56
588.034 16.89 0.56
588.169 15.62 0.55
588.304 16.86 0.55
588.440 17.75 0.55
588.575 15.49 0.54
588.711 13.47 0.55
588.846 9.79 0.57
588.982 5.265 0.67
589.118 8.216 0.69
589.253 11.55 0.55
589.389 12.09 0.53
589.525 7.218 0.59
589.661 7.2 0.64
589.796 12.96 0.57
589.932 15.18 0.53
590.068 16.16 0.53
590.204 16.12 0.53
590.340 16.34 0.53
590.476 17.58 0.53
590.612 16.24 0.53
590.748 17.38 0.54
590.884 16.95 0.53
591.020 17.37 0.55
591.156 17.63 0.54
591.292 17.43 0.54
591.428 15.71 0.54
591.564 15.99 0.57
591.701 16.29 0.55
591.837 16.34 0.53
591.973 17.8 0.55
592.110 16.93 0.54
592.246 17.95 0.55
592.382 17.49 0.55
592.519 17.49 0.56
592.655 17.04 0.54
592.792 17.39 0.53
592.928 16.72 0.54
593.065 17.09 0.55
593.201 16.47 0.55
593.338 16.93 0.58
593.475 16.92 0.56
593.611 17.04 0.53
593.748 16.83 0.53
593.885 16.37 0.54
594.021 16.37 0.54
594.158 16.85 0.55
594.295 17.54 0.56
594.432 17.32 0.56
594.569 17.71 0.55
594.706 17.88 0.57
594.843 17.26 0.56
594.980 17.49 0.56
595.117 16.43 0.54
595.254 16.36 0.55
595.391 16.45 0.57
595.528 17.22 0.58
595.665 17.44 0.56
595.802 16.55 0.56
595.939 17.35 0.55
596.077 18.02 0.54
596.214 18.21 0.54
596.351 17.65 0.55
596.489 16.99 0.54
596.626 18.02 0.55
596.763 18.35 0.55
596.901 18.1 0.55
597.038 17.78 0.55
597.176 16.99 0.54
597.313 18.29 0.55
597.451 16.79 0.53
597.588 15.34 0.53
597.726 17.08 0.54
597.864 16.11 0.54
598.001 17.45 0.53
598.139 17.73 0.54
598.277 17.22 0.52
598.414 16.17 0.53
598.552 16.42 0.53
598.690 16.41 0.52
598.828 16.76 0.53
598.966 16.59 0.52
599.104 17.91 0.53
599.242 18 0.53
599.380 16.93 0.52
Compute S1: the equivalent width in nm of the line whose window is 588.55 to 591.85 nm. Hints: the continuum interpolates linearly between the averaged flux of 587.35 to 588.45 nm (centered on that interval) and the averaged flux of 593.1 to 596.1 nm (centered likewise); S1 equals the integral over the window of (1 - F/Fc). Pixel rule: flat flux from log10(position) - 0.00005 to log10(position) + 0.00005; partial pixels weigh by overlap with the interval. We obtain 0.58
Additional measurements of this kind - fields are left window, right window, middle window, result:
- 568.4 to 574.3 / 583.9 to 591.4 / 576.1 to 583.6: -0.50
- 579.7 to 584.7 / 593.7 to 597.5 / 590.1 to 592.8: 0.07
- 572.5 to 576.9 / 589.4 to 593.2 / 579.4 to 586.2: -0.34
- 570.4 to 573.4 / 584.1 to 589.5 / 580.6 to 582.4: -0.13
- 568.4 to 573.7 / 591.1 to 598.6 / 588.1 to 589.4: 0.34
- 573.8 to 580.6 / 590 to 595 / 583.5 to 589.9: 0.51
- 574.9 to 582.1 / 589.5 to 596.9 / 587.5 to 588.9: 0.09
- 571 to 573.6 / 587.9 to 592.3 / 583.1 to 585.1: -0.25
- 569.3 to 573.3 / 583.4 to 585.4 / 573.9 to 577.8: -0.10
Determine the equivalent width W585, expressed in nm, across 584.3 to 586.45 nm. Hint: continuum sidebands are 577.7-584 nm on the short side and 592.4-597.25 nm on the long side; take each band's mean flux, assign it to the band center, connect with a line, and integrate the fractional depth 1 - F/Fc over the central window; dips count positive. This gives 0.03 nm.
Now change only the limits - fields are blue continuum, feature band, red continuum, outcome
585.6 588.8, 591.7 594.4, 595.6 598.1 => 0.02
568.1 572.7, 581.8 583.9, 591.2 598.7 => -0.09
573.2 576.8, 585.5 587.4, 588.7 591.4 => -0.35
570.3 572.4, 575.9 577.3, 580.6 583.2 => -0.04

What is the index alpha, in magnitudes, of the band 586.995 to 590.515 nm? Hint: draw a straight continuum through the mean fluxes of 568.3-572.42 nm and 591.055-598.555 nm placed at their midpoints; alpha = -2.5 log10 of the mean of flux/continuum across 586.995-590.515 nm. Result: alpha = 0.18 mag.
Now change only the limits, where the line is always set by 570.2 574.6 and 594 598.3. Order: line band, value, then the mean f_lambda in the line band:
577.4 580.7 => -0.01 mag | 17.3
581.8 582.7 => -0.05 mag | 18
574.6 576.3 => -0.02 mag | 17.4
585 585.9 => 0.03 mag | 16.7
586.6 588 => -0.02 mag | 17.5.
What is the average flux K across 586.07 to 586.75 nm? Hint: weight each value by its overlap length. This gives 17.4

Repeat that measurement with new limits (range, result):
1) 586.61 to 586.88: 16.9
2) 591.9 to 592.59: 17.5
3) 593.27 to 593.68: 17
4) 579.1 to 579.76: 17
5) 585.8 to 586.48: 17.1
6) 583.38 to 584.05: 17.3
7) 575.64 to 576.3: 17.5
